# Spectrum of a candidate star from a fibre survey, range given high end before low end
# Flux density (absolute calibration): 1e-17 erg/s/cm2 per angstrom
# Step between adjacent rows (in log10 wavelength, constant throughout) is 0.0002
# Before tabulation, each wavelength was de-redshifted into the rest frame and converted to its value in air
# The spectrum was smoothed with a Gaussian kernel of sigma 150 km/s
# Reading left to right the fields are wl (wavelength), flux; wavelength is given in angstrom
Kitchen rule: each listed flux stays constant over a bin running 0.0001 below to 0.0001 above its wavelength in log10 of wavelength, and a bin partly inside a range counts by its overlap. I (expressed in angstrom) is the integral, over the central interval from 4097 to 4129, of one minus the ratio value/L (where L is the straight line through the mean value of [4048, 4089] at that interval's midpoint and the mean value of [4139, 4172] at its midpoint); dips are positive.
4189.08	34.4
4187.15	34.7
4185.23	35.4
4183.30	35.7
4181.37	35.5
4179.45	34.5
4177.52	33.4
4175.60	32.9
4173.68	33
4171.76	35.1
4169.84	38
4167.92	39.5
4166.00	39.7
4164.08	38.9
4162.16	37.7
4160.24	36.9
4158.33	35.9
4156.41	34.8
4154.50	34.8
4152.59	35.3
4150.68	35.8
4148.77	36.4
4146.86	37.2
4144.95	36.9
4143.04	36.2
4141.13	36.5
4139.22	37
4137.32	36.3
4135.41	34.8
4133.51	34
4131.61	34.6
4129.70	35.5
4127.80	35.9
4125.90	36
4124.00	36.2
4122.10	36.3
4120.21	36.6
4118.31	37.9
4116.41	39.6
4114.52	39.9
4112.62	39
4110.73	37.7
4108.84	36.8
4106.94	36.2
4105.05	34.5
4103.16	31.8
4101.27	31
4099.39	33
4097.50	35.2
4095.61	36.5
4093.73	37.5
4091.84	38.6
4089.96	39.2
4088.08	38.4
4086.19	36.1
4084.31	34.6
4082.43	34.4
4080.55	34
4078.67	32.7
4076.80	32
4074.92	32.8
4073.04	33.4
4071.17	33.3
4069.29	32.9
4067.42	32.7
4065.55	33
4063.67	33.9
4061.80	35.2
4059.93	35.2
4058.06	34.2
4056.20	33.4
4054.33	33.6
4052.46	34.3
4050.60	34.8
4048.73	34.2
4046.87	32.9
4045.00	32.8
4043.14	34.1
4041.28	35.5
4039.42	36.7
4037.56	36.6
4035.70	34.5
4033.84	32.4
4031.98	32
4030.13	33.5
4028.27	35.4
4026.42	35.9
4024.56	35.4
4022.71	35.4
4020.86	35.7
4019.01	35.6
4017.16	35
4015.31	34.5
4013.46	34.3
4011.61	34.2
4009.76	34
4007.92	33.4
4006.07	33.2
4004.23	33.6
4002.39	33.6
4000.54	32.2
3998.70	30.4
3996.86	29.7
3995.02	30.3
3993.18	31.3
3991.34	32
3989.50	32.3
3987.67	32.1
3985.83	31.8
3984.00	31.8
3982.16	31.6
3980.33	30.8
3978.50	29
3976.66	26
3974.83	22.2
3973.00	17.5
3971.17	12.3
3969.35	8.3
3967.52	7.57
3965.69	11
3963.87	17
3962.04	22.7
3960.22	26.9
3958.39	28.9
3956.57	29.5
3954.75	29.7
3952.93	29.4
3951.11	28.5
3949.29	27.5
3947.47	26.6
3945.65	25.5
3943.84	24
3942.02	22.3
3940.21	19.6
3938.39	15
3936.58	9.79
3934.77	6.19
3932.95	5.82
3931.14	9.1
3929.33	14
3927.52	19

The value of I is -0.6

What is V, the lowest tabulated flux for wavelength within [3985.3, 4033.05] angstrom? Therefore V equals 29.7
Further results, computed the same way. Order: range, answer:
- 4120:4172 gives 34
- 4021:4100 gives 32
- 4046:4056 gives 32.9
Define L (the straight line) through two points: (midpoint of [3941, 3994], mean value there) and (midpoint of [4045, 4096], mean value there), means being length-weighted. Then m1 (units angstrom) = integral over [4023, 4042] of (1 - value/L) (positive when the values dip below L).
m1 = -2.32 angstrom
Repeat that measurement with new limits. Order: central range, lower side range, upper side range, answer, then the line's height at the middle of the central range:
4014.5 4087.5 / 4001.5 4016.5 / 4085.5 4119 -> 1.8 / 35.1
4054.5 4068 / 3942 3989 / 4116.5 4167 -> -1.3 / 30.9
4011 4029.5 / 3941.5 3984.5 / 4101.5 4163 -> -4.9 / 27.8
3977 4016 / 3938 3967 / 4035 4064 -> -4.6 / 28.7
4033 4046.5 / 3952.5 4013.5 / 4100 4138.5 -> -1.6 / 30.9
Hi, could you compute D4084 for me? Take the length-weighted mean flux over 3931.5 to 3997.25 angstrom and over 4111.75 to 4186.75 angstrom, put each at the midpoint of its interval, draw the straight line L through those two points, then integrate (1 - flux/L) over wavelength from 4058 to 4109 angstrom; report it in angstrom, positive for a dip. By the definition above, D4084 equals -4.8 angstrom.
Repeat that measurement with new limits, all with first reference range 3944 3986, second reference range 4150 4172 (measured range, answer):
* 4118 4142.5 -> -0.73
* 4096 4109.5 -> -0.43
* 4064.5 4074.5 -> -0.72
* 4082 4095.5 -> -2.07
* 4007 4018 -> -2.93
